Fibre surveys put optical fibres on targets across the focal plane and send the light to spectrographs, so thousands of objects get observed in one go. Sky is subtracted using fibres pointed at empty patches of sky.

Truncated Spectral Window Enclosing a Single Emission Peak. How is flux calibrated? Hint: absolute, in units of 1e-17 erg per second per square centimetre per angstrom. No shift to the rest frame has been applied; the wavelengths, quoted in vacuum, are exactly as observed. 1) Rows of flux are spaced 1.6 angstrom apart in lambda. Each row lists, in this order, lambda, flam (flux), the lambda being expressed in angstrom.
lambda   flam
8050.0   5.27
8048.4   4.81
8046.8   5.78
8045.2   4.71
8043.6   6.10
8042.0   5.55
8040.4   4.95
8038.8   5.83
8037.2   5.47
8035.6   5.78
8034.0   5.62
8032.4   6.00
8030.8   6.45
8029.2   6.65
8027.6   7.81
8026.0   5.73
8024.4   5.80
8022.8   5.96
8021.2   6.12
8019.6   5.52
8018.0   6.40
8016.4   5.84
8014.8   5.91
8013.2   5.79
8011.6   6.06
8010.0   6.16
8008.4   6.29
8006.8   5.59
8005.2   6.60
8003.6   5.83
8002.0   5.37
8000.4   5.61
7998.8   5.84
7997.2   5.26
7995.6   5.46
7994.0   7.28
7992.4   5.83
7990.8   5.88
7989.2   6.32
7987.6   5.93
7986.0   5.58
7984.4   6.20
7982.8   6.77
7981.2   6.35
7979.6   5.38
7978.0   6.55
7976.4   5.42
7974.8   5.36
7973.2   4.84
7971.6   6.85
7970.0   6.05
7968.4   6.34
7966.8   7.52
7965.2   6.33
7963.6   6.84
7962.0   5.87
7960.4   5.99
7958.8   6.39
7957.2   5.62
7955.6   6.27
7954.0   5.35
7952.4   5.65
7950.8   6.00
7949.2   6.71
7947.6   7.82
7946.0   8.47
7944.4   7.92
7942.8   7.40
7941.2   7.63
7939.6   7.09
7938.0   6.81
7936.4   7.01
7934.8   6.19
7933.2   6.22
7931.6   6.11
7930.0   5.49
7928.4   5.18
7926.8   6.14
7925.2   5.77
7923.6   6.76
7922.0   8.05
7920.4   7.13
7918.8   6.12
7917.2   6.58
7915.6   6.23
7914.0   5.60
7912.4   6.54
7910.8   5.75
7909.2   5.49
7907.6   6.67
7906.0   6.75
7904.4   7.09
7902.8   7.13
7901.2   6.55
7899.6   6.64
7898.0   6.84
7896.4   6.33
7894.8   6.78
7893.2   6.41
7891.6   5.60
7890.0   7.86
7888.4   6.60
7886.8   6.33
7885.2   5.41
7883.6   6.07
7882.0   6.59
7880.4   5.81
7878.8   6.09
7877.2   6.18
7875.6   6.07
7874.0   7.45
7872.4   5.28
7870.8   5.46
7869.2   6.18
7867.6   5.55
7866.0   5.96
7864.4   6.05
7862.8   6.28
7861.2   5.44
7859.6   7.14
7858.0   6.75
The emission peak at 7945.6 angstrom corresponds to [N II] 6583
